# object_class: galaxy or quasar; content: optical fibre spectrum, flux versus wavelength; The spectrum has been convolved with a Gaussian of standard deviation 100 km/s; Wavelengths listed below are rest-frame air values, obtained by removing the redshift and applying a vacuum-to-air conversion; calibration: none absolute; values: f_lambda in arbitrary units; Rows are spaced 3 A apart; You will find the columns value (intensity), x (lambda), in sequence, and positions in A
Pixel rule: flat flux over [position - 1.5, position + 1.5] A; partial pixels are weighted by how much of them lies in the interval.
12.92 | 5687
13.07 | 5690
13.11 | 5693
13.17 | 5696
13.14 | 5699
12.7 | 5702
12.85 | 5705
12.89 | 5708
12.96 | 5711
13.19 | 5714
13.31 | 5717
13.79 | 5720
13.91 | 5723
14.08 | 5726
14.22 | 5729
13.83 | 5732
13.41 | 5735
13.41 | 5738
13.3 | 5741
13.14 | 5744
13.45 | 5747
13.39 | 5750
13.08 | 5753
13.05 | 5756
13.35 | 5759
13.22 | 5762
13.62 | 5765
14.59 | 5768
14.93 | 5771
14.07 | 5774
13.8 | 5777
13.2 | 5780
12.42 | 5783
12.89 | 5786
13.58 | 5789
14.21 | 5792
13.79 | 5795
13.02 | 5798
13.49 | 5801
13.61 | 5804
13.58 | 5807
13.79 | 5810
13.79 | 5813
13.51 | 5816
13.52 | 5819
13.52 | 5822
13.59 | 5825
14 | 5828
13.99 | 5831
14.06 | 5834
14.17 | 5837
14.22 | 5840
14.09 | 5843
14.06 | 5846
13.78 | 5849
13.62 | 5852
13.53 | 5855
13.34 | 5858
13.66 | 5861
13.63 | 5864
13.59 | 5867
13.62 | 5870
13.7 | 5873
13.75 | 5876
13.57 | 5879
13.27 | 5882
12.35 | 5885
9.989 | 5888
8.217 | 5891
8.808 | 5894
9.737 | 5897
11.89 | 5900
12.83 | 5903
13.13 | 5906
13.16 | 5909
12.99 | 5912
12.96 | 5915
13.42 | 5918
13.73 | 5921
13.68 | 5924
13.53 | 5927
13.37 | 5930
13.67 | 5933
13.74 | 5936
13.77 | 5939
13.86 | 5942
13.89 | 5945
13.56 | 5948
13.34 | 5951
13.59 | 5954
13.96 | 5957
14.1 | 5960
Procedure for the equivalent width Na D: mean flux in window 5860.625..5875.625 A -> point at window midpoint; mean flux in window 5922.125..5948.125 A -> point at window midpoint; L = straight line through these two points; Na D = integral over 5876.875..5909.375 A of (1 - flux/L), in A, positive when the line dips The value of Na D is 5.1 A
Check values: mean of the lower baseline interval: 13.6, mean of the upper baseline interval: 13.7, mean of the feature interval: 11.5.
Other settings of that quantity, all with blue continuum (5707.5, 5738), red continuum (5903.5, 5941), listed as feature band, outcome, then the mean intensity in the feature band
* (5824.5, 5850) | -1.00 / 14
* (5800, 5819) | -0.16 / 13.6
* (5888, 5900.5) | 3.64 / 9.52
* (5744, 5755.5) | 0.25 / 13.3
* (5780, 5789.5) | 0.41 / 12.9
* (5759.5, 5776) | -0.60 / 14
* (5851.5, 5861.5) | -0.03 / 13.5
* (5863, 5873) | -0.12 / 13.6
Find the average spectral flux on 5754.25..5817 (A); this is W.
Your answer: 13.6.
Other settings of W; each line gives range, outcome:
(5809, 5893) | 13.3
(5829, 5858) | 13.9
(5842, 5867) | 13.7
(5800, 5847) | 13.8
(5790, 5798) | 13.8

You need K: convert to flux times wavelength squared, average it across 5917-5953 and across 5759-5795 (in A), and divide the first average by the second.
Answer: 1.05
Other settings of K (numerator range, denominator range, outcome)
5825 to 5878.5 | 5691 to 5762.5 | 1.08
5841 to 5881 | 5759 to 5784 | 1.03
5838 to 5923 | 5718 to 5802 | 0.98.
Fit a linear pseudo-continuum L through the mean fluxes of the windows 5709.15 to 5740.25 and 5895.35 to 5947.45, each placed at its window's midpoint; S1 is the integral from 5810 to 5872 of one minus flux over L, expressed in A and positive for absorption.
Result -2.1 A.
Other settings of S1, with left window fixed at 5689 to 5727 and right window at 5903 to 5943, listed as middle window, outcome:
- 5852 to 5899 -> 3.6 A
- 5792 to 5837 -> -1.2 A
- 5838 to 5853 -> -0.7 A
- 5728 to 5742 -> -0.4 A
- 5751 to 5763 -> 0.1 A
